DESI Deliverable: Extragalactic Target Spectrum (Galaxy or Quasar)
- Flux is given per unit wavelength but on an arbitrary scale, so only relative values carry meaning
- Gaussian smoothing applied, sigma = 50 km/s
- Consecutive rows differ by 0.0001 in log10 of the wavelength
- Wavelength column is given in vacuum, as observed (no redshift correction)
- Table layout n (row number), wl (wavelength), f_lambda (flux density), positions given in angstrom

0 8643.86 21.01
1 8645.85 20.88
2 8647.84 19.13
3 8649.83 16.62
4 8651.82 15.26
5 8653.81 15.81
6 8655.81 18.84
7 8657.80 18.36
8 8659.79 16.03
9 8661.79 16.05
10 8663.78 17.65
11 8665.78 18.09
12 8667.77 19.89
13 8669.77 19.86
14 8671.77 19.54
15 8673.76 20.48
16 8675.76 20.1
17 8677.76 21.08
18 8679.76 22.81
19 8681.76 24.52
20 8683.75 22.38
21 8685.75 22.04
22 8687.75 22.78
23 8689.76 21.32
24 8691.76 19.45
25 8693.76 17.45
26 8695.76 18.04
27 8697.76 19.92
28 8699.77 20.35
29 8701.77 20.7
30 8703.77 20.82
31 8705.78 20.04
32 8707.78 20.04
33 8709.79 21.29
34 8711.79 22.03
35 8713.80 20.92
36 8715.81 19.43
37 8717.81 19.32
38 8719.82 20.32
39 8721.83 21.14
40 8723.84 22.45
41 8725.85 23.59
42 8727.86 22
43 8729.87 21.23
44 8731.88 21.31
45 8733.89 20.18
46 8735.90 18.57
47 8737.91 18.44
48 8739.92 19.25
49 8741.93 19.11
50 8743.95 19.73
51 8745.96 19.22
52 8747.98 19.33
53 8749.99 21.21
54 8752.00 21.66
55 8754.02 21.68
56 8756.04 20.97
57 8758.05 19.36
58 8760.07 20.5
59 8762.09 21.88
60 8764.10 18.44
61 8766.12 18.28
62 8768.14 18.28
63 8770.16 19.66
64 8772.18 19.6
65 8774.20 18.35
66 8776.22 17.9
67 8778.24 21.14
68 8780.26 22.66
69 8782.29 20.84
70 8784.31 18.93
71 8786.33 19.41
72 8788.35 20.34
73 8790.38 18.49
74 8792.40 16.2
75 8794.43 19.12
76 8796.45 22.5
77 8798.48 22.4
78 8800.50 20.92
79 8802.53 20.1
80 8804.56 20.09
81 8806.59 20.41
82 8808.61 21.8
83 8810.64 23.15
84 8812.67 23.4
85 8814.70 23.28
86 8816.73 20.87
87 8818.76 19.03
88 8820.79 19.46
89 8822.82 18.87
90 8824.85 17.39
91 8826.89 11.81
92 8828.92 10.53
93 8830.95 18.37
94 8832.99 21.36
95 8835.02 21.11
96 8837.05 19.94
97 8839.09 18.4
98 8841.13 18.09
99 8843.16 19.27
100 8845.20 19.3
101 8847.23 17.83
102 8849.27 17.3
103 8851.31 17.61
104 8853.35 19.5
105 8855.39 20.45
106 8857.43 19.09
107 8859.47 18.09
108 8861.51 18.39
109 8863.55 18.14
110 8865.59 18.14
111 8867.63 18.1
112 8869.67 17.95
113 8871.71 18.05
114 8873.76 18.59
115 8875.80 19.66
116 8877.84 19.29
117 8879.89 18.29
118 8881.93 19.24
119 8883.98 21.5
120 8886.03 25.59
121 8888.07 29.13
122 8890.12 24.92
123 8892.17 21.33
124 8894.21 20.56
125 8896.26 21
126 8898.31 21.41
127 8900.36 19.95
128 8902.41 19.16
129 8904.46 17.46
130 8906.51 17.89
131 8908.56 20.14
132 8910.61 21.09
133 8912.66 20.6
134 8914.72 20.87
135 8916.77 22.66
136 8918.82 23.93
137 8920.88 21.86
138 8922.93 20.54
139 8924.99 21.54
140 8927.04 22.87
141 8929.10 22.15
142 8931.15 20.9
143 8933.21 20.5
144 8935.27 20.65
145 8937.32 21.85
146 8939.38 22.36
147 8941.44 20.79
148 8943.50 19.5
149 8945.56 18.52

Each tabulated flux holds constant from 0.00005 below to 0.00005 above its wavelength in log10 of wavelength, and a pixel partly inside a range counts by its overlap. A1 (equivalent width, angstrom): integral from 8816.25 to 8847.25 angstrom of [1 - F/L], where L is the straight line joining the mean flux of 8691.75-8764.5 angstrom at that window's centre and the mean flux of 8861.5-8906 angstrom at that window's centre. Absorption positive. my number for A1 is 3.2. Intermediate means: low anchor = 20.3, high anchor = 20.3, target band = 18.2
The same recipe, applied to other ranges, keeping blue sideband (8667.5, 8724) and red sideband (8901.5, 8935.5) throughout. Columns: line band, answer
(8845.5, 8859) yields 1.4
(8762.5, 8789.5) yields 1.5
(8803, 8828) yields 1.0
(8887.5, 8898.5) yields -1.1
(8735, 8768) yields 1.5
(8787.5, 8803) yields 0.6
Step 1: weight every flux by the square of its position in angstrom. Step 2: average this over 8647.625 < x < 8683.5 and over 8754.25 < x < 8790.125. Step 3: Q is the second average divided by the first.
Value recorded 1.07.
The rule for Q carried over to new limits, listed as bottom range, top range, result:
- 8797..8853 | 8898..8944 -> 1.10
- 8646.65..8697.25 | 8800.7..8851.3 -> 1.03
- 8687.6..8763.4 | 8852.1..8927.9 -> 1.04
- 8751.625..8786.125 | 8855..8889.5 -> 1.02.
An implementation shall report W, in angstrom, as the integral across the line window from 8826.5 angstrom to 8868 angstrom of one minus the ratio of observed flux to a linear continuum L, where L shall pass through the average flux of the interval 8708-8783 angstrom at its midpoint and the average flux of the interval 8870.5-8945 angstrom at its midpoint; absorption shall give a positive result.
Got 5.0 angstrom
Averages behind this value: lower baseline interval 20.3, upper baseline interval 21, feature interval 18.2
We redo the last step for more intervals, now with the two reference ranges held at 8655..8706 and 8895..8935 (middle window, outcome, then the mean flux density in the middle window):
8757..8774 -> 0.70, 19.5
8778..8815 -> -0.62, 20.7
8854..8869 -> 1.47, 18.6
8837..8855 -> 1.76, 18.6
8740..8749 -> 0.38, 19.3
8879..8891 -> -1.39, 23.1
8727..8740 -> -0.02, 20.2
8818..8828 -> 1.61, 17.2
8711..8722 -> -0.20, 20.4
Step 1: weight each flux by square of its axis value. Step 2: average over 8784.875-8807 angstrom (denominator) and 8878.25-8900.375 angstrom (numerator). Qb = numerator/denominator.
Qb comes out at 1.13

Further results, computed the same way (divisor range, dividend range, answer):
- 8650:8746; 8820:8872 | 0.94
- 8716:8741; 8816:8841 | 0.90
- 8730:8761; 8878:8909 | 1.09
